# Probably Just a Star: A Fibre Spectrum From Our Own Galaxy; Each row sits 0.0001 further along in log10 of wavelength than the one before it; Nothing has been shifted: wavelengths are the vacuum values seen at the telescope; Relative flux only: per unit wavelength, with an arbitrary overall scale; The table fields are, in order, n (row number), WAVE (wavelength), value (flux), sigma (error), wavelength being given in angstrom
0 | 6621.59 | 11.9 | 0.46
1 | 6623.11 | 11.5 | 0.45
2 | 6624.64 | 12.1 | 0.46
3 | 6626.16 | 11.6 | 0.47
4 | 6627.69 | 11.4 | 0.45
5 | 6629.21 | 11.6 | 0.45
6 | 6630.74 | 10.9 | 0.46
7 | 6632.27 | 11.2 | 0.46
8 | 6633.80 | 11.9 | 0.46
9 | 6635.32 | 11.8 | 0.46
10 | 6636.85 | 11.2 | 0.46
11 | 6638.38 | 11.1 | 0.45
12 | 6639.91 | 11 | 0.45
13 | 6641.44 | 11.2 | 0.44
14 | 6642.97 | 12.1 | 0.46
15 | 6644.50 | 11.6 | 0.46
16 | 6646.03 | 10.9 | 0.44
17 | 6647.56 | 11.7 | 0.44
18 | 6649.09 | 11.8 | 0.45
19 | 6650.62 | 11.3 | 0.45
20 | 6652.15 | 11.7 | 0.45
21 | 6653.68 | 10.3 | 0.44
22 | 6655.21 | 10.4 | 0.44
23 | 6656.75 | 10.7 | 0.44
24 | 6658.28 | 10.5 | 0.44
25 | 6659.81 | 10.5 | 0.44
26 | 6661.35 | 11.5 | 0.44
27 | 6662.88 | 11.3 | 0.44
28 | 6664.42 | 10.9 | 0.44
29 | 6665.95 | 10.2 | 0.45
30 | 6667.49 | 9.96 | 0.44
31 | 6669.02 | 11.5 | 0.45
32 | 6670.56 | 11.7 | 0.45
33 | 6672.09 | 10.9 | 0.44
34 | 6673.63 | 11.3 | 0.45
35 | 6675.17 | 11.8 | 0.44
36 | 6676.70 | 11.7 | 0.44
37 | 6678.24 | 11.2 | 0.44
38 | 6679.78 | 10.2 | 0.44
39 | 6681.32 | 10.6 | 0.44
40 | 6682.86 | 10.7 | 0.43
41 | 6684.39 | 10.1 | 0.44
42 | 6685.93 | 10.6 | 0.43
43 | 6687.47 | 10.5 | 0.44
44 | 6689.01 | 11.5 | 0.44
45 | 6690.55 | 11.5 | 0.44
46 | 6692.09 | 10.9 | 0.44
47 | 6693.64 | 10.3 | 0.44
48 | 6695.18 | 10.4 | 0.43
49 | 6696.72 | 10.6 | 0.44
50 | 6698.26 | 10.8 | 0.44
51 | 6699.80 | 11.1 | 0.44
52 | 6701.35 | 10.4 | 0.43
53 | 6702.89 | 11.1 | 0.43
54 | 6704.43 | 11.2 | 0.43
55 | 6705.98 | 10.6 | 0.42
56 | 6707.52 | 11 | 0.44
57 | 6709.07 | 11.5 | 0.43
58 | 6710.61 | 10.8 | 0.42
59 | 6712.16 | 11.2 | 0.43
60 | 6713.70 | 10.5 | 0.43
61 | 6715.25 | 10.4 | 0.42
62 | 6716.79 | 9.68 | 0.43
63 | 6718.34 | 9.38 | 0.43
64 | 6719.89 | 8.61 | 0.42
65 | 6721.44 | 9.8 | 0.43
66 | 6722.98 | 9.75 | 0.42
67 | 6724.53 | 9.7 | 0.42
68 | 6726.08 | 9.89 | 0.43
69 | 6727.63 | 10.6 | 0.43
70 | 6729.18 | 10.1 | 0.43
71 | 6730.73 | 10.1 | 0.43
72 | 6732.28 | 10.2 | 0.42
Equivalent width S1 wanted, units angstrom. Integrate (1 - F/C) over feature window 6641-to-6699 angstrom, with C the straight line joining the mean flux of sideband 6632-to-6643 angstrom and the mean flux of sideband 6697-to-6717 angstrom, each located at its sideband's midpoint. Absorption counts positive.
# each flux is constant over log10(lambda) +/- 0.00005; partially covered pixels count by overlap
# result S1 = 0.8 angstrom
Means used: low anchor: 11.4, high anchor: 10.8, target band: 11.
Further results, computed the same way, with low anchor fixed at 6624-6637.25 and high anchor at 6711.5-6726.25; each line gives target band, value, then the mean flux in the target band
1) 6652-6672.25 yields 0.2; 10.8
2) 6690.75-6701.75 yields -0.4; 10.7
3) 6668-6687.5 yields -0.6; 11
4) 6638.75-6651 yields -0.2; 11.4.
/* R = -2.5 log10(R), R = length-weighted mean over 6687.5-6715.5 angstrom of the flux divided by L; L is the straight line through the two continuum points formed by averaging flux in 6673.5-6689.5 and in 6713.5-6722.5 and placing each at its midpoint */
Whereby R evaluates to -0.067 mag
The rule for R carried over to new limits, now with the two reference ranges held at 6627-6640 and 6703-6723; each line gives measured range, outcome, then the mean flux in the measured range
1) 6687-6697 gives -0.02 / 10.8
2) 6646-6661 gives 0.01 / 11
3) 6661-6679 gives -0.02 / 11.2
